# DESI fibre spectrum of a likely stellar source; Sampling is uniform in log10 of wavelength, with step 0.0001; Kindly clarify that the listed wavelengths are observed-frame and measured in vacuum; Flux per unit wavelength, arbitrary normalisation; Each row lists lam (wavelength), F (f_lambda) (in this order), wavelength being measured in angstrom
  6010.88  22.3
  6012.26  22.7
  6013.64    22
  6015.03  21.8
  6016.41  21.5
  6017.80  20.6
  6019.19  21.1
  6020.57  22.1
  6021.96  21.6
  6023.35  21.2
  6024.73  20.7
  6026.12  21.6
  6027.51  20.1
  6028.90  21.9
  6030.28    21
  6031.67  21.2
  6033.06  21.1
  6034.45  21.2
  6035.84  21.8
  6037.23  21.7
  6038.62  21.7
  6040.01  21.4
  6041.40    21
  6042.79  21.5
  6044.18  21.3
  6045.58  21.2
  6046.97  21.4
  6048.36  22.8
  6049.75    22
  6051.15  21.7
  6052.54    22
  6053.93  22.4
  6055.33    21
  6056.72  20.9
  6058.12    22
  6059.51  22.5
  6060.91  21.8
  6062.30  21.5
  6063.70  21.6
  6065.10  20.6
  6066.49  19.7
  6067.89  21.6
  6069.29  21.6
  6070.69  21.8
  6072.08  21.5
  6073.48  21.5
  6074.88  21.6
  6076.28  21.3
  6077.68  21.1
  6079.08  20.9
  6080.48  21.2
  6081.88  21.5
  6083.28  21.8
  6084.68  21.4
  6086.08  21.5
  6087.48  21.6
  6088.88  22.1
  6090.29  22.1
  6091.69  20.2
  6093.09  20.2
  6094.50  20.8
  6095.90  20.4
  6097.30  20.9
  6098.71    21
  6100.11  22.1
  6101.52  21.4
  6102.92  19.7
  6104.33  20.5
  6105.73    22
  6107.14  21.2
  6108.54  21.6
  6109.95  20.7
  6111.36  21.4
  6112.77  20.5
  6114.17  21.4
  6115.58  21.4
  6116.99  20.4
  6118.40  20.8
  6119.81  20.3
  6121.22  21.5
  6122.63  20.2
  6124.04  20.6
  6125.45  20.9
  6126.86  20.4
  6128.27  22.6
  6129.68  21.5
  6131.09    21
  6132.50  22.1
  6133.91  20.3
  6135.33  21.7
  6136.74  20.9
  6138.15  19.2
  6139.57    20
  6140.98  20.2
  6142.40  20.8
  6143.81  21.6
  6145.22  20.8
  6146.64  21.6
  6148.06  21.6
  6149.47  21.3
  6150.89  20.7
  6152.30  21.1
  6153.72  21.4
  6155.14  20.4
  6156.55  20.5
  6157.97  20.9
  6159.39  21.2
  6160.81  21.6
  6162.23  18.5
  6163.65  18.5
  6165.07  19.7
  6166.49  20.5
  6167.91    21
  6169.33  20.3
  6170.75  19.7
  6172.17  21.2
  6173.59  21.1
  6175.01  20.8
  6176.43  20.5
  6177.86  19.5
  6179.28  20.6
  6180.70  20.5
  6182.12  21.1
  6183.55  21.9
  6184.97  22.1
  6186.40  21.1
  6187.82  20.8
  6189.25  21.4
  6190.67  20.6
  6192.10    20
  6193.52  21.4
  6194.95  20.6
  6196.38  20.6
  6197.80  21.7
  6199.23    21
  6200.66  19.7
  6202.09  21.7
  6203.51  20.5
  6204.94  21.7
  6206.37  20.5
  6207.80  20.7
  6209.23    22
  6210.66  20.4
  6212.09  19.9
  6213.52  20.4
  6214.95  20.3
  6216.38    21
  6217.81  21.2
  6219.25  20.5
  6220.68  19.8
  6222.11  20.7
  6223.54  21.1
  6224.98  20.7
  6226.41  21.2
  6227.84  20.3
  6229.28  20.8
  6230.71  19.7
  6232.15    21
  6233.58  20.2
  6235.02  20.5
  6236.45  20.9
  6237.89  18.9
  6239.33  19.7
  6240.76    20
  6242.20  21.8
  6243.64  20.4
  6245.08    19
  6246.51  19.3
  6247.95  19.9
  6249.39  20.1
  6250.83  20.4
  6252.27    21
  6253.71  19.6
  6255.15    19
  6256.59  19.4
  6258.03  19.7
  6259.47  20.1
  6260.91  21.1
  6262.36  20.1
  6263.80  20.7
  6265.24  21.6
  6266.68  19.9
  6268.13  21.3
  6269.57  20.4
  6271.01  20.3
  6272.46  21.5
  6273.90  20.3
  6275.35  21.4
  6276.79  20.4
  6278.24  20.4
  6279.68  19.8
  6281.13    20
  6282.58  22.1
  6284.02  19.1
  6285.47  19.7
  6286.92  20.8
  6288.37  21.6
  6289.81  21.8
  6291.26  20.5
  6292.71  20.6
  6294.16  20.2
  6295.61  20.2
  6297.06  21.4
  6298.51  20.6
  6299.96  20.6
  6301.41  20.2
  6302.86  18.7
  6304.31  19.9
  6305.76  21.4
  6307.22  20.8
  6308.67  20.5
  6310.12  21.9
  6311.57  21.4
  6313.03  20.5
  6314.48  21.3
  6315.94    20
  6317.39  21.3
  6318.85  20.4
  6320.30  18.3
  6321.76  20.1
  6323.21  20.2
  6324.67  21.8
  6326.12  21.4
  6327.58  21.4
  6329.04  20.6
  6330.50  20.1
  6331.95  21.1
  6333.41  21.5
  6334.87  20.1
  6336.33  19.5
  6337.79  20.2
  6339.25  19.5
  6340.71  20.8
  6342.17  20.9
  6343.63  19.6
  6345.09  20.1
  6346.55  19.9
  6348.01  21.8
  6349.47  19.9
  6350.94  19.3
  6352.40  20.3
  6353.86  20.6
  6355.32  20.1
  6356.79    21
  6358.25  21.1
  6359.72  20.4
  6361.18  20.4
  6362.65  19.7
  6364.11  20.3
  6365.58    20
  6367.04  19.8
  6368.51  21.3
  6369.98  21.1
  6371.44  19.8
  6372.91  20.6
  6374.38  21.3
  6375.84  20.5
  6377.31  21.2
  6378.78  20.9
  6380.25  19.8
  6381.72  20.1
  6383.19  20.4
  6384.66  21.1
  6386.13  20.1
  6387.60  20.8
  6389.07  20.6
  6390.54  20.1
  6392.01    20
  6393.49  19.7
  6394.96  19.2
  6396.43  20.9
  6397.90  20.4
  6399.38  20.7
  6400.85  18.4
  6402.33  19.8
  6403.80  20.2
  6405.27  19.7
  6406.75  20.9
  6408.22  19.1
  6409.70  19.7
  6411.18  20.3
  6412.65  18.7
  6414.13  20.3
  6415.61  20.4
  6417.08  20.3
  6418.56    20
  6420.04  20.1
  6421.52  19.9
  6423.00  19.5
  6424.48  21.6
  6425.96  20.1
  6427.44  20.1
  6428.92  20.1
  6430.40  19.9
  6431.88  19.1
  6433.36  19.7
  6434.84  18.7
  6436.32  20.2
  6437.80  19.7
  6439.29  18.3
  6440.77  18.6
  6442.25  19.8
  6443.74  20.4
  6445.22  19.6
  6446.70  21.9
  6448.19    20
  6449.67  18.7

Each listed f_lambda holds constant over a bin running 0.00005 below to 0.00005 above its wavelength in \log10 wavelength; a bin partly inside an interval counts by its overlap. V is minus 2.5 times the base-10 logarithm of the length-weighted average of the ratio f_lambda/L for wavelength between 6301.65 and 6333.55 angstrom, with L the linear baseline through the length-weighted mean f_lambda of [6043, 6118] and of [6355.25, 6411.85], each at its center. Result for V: -0.007 mag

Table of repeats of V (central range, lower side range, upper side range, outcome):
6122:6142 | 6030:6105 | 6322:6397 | 0.017 mag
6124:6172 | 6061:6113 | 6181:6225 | 0.015 mag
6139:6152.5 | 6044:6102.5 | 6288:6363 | 0.009 mag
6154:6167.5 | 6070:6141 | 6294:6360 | 0.036 mag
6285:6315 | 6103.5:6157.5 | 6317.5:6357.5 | -0.010 mag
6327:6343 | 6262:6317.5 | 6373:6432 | -0.003 mag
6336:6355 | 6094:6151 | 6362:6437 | 0.006 mag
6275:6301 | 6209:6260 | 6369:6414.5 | -0.018 mag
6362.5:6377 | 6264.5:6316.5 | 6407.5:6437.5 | -0.017 mag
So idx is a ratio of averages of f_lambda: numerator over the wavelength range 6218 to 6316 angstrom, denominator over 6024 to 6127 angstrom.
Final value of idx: 1.0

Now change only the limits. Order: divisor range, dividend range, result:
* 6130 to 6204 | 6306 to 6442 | 0.98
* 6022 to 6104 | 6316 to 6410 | 0.95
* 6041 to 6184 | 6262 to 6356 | 0.98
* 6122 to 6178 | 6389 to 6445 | 0.96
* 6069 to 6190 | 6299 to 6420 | 0.97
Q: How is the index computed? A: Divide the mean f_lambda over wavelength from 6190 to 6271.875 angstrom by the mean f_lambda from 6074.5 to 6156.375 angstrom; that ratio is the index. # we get 1.0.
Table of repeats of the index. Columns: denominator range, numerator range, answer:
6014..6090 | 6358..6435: 0.94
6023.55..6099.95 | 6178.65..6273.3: 0.96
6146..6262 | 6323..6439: 0.98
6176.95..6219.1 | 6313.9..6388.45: 0.98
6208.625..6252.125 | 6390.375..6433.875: 0.98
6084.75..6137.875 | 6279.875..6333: 0.98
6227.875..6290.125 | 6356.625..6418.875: 1.00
